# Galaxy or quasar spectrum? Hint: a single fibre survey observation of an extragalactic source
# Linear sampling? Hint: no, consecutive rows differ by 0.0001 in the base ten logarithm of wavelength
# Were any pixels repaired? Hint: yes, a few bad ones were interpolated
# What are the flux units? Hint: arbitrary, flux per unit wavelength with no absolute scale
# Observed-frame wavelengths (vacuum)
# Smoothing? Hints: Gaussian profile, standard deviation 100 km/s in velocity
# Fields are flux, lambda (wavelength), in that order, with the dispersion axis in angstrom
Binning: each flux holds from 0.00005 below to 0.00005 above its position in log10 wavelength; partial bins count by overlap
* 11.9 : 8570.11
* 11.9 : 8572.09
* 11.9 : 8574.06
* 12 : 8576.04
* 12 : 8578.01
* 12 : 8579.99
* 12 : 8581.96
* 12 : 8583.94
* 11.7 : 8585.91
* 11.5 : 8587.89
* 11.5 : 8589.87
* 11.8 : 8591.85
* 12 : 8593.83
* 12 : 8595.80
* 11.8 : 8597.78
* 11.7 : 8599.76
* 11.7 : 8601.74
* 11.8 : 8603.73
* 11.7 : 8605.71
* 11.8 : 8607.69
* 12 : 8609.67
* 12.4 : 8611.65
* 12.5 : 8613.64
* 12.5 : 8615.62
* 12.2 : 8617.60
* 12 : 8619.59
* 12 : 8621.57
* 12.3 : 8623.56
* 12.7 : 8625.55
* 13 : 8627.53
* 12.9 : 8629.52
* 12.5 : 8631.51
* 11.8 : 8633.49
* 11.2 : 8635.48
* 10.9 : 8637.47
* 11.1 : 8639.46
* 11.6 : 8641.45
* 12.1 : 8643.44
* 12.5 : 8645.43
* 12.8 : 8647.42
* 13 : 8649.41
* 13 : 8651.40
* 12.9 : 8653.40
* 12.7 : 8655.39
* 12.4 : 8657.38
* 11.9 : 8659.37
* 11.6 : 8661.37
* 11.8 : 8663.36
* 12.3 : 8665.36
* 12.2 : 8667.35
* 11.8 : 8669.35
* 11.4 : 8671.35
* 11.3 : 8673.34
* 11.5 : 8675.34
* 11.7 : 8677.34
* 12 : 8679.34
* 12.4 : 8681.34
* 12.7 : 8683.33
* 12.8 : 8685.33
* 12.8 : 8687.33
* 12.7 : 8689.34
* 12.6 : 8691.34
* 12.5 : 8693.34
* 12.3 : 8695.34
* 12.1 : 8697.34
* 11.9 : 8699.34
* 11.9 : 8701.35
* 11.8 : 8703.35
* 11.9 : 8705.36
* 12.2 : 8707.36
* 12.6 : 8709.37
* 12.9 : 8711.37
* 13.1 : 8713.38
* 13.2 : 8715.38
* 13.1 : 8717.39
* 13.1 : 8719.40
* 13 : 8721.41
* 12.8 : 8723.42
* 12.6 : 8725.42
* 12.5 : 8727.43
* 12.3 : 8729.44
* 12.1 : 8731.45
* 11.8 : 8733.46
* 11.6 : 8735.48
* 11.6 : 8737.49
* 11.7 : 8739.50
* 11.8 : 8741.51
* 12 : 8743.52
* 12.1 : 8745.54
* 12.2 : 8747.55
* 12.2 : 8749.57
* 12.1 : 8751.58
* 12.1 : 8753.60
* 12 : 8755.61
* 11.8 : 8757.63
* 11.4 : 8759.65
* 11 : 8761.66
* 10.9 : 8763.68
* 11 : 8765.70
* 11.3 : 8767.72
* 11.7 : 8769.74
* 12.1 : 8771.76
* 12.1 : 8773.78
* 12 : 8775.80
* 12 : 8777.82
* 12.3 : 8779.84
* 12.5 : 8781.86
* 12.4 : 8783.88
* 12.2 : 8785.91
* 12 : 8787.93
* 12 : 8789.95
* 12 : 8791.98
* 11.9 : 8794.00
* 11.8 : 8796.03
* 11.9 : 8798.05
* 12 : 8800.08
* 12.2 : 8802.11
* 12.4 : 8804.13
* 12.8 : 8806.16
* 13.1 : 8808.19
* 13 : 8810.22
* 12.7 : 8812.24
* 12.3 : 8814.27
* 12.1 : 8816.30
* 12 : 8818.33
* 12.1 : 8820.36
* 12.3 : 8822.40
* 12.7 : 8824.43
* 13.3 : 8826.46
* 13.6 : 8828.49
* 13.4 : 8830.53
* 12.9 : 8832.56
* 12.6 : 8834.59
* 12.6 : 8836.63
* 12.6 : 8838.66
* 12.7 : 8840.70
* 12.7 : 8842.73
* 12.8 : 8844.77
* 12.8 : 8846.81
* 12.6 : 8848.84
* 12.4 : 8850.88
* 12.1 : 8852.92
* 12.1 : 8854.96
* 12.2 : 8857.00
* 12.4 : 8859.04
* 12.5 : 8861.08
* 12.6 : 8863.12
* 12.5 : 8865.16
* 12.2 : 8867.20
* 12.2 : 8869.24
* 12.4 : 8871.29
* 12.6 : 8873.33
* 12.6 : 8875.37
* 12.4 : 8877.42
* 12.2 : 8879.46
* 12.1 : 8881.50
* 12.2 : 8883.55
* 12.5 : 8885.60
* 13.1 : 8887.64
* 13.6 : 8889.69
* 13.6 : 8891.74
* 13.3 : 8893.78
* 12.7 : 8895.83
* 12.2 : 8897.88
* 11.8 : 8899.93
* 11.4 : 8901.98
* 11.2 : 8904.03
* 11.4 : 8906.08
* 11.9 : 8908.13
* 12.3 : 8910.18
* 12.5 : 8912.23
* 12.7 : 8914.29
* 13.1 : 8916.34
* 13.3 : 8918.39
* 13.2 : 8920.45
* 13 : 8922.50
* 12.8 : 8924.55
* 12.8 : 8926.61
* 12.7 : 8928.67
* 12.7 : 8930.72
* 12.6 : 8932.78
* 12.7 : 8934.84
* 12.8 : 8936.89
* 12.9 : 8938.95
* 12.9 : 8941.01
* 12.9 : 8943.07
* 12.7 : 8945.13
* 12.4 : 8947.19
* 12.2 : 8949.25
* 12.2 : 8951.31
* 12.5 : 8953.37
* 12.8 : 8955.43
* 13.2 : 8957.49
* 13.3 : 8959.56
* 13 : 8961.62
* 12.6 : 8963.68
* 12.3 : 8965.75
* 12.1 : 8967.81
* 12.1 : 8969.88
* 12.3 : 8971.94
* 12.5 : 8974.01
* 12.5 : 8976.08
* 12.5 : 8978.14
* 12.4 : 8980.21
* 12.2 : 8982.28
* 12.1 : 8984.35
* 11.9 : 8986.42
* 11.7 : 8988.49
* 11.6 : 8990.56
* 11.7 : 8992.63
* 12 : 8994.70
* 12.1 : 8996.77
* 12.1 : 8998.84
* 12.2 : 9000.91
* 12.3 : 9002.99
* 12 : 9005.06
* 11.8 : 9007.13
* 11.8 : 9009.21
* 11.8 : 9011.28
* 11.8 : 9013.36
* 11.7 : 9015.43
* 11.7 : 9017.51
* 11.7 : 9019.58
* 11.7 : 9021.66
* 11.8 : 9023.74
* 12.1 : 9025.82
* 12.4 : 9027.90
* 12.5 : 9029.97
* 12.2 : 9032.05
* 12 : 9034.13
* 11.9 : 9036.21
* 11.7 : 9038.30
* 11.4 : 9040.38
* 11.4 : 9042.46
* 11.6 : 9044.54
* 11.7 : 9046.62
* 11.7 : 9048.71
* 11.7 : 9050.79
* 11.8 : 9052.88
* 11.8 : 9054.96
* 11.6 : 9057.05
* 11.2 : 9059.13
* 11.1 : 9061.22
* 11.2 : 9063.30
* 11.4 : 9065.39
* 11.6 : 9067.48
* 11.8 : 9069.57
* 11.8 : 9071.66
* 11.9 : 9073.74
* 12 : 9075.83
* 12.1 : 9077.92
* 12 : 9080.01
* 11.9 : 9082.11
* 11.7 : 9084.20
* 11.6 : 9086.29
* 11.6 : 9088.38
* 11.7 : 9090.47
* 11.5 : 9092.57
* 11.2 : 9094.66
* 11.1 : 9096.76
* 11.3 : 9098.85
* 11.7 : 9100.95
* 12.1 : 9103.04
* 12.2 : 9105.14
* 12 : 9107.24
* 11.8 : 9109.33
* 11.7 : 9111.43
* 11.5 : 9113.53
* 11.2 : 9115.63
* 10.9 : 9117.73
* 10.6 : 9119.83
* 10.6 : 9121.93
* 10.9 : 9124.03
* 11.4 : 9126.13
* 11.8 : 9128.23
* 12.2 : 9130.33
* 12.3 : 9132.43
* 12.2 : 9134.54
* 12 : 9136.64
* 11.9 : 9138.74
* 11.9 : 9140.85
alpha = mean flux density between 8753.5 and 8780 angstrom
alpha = 11.7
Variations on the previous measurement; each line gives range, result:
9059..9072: 11.4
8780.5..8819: 12.3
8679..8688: 12.6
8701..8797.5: 12.1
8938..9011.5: 12.3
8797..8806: 12.2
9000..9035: 12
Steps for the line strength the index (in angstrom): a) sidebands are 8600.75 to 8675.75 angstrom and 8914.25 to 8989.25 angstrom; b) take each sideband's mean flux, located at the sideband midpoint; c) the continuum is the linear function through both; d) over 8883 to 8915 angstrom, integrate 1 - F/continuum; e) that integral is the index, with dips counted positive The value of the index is 0.3 angstrom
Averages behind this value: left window 12.1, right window 12.6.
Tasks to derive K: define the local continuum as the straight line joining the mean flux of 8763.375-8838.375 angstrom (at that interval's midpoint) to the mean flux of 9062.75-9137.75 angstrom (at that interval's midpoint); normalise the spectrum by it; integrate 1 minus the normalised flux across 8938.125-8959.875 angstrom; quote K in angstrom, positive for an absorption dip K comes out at -1.4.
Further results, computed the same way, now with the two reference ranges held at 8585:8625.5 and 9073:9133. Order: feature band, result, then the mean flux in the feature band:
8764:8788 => -0.20 angstrom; 11.9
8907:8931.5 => -2.12 angstrom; 12.7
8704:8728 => -1.74 angstrom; 12.7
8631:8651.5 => -0.10 angstrom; 12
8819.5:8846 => -2.25 angstrom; 12.8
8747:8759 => -0.19 angstrom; 12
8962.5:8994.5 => -1.31 angstrom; 12.2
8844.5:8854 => -0.59 angstrom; 12.5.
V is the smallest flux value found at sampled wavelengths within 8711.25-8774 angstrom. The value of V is 10.9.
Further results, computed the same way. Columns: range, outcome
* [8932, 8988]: 11.9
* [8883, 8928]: 11.2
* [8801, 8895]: 12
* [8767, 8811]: 11.3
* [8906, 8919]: 11.4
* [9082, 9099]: 11.1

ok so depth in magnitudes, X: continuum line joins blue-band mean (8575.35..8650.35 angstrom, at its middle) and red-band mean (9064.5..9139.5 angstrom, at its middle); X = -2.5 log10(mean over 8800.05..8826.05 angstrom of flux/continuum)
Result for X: -0.054 mag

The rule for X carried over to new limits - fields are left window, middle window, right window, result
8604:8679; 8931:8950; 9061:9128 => -0.08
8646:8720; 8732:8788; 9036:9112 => 0.03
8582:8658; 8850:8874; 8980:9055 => -0.03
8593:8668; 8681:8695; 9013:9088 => -0.05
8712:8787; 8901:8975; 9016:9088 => -0.06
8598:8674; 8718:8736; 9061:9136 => -0.04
